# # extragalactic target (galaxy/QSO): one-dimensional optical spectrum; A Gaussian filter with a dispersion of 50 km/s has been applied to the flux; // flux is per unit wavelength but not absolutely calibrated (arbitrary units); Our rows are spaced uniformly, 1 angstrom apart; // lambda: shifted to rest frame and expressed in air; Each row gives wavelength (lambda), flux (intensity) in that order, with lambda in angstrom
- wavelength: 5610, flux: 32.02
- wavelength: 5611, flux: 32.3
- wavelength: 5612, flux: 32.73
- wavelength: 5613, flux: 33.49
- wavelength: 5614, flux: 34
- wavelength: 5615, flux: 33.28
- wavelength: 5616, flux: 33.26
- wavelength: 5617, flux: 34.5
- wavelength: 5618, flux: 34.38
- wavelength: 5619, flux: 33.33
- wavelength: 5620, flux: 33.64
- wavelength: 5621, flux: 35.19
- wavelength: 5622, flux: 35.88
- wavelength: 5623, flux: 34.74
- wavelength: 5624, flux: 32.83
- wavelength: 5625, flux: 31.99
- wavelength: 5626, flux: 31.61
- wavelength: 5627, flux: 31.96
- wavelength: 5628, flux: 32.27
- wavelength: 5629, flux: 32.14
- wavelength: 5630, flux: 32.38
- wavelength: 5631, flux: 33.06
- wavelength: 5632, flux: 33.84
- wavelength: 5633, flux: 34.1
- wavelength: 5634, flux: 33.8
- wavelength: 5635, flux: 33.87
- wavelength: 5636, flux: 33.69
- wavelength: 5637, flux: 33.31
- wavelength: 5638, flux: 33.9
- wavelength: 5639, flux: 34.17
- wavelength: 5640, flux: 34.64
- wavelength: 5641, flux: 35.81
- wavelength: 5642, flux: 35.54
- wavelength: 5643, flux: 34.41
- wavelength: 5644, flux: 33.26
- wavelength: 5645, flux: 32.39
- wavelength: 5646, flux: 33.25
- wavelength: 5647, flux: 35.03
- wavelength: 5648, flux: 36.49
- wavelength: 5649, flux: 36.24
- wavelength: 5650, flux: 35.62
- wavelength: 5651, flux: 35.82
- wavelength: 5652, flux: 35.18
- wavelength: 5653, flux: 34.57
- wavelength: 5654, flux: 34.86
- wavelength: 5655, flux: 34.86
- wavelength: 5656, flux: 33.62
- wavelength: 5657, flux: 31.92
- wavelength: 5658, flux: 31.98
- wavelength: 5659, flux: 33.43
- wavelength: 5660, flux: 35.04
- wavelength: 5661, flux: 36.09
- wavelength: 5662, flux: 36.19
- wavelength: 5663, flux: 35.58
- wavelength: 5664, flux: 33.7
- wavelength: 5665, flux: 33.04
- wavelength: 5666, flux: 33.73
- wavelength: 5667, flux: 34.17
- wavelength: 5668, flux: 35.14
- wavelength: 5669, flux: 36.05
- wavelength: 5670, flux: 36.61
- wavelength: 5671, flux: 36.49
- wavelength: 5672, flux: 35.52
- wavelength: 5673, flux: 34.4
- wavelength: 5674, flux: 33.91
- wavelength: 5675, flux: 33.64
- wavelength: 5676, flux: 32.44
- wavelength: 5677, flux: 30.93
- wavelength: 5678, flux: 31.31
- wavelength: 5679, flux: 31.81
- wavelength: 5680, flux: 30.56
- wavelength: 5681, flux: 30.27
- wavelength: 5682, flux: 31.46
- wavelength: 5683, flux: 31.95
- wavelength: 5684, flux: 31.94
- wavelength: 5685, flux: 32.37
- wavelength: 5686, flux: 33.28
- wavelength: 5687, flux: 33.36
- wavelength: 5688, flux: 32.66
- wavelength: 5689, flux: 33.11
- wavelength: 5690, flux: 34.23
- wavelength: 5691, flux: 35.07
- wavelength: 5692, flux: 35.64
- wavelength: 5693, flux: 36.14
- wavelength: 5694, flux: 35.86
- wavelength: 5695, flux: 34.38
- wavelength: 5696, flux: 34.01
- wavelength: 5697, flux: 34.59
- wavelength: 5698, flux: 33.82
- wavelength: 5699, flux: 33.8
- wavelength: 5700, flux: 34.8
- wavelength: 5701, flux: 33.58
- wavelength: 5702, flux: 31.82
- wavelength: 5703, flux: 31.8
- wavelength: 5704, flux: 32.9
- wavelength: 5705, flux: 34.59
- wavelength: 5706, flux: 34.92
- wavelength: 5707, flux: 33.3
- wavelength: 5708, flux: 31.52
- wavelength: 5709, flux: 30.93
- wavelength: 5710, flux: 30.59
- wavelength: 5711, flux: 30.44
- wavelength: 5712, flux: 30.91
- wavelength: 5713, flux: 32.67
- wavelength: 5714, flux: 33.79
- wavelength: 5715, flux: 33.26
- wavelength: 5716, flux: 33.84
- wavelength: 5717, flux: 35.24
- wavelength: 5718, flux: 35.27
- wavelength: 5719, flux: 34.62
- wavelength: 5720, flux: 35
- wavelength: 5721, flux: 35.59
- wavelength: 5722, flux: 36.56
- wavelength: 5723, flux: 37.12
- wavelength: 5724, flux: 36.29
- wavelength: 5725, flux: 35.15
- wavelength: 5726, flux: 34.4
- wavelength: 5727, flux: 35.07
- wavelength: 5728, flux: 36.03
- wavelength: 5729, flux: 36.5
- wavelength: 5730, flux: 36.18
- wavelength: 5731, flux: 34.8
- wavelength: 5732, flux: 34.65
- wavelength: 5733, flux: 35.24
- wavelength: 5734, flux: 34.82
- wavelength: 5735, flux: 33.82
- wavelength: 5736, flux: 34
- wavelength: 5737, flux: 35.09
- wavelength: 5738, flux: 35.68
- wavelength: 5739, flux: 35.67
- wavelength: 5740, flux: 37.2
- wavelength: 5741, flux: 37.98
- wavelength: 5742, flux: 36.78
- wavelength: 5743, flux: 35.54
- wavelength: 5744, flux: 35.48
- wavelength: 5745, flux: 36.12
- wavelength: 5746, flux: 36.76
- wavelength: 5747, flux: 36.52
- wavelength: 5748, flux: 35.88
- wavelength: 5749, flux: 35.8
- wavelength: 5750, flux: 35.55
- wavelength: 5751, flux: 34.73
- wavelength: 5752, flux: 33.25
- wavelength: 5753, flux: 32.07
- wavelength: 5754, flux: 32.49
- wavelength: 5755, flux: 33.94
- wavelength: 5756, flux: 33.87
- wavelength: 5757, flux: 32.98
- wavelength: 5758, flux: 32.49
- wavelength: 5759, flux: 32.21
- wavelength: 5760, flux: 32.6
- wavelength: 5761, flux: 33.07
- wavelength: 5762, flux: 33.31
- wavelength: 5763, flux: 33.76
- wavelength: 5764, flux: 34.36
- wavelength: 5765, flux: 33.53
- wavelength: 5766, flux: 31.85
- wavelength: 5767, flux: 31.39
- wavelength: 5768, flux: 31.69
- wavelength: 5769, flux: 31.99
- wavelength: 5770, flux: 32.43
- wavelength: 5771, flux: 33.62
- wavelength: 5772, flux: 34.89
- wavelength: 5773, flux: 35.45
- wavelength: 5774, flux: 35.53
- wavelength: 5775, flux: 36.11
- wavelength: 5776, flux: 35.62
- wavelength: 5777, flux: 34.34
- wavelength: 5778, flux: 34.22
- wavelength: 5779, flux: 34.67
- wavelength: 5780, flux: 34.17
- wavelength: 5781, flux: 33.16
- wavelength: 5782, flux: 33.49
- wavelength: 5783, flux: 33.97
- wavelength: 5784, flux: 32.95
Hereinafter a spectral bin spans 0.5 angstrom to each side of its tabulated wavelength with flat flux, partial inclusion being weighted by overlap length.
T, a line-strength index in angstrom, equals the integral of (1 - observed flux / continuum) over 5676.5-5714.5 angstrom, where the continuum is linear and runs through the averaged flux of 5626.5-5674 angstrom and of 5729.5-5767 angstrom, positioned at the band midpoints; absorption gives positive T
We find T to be 1.7 angstrom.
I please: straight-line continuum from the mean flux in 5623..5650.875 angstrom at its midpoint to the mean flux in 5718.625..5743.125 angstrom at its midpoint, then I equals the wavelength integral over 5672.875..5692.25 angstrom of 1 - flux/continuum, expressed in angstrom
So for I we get 1.1 angstrom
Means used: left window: 33.8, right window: 35.6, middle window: 32.6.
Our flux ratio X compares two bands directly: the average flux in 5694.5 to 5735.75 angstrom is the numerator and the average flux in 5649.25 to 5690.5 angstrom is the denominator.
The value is 1.01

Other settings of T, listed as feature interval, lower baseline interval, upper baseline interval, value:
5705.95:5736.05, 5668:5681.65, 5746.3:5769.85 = -0.7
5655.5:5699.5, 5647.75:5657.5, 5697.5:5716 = 0.2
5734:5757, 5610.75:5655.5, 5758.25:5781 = -1.0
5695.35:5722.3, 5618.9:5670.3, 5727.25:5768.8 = 0.7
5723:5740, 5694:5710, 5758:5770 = -1.2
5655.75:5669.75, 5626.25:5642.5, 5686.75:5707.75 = -0.2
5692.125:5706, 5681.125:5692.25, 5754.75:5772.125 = -0.4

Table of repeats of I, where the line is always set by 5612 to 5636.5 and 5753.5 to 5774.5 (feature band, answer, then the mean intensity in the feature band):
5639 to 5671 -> -1.22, 34.7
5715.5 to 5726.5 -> -0.69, 35.4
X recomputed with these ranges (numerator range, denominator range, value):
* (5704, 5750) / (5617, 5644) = 1.03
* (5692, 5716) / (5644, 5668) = 0.97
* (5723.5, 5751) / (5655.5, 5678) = 1.04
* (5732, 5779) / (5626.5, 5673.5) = 1.00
